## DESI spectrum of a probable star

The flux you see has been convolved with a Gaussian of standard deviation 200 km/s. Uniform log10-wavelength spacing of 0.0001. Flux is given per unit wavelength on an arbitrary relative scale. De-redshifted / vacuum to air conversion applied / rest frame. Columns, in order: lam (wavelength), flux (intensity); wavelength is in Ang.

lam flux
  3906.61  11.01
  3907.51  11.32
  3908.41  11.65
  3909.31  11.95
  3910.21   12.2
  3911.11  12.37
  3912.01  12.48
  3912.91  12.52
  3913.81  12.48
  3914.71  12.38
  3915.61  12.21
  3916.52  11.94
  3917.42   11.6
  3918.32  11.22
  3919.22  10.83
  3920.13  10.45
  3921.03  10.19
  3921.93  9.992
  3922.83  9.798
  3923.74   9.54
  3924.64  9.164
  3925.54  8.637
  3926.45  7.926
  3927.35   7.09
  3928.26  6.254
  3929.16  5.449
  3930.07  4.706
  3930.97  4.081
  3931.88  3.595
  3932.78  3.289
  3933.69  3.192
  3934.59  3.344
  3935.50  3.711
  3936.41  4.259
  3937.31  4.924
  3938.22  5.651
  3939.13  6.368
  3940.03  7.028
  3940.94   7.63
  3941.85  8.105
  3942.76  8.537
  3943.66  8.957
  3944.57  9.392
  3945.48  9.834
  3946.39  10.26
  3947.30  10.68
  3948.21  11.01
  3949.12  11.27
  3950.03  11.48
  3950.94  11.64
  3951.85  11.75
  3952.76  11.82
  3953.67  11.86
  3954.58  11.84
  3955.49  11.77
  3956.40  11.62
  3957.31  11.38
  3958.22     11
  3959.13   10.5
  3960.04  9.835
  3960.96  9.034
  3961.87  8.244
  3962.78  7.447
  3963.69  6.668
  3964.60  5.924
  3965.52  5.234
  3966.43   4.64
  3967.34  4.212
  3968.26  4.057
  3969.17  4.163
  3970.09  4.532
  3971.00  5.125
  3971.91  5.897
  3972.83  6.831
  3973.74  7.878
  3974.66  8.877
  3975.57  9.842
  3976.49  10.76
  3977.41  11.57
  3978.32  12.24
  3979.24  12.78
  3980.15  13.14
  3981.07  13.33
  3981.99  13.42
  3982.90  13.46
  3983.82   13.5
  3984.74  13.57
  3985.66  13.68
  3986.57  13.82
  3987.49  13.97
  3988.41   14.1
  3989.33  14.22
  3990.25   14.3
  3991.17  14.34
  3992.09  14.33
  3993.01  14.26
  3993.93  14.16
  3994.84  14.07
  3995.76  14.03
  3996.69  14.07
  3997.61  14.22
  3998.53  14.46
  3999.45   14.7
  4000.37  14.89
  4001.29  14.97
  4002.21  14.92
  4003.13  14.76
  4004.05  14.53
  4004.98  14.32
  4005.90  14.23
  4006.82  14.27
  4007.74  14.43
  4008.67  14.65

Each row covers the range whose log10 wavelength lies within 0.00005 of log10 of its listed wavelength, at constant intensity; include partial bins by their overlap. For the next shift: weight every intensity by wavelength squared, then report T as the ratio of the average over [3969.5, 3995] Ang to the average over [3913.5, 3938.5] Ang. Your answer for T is 1.57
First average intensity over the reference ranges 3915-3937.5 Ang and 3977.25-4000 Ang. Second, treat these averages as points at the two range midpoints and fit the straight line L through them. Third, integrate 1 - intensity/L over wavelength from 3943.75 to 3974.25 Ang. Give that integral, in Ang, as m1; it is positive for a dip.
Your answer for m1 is 5.2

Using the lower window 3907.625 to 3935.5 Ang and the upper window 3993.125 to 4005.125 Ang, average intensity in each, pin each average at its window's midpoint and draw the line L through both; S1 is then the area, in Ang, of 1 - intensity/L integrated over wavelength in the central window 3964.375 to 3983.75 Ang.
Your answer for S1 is 6.4 Ang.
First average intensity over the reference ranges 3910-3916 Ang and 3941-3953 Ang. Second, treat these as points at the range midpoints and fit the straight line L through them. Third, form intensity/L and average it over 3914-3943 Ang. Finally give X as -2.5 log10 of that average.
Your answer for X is 0.450 mag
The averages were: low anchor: 12.4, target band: 7.63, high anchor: 10.2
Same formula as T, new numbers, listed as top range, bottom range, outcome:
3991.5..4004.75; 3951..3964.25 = 1.43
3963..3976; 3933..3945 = 0.99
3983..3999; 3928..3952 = 1.99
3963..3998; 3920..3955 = 1.37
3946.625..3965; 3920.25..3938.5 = 1.66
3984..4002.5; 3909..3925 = 1.31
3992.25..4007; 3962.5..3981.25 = 1.88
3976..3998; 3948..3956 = 1.19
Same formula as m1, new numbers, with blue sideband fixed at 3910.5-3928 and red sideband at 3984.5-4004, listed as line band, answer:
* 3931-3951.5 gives 7.63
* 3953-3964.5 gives 2.32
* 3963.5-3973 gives 5.77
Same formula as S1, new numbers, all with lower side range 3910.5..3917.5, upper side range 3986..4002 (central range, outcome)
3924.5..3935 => 5.97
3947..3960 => 1.88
